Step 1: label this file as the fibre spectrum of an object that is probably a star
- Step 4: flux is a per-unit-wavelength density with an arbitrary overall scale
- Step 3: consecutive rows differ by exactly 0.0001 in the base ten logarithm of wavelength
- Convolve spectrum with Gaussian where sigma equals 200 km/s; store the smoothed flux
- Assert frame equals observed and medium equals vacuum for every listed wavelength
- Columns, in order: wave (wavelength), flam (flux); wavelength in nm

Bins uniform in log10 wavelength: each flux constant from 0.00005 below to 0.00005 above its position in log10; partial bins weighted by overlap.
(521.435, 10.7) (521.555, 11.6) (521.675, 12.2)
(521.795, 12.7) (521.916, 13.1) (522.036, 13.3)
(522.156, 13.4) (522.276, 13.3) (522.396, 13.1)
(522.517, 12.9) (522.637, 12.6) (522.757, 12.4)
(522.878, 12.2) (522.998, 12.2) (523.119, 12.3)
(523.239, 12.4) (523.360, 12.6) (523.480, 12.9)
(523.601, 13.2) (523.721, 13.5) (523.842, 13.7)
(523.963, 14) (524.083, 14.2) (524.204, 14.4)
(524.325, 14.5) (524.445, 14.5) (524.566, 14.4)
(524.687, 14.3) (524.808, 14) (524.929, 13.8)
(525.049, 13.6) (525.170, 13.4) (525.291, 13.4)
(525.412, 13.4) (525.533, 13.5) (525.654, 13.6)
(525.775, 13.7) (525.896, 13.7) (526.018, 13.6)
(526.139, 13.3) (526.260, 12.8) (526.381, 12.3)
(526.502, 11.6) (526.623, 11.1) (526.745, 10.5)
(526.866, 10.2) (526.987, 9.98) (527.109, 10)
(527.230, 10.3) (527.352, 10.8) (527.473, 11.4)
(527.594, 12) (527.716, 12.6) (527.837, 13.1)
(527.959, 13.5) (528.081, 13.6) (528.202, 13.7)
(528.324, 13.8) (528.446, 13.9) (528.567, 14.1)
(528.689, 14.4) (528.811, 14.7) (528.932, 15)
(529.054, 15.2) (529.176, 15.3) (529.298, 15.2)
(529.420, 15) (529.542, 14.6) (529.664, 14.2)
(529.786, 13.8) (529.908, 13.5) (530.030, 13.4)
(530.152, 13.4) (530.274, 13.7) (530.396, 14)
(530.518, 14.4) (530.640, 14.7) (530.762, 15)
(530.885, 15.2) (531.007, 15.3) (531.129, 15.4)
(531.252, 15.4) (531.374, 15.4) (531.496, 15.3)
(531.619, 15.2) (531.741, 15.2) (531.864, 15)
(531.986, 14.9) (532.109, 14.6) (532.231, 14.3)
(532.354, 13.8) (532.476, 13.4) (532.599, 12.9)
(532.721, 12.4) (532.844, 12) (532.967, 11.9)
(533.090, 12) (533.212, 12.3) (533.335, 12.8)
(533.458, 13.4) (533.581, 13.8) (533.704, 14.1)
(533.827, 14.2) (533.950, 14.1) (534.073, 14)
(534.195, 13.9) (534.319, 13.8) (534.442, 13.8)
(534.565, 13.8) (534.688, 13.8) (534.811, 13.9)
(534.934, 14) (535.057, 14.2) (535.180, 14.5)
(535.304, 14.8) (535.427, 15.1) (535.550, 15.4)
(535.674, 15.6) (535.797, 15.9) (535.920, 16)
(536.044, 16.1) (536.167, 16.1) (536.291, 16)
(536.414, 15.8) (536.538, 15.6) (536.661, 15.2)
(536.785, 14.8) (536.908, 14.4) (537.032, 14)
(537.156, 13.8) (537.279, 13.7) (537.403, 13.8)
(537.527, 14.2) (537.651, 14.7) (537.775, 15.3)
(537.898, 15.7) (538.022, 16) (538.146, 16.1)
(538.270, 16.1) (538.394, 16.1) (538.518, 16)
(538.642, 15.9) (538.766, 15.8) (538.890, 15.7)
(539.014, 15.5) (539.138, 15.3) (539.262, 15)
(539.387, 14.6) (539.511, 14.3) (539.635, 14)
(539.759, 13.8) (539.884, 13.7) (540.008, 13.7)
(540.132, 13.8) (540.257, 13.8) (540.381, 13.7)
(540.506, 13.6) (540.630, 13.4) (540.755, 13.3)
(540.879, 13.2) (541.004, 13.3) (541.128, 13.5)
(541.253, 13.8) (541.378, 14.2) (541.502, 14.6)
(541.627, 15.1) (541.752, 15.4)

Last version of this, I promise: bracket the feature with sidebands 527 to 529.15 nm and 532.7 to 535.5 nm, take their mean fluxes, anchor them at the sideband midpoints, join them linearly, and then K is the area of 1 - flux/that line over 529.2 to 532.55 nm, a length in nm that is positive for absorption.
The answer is -0.32 nm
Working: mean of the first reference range 13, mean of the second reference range 13.6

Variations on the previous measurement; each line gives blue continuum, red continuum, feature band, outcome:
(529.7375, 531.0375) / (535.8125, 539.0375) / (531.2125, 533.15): 0.07 nm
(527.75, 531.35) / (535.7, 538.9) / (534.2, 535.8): 0.07 nm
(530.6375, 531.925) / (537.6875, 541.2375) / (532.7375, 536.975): 0.18 nm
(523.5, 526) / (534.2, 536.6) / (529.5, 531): 0.02 nm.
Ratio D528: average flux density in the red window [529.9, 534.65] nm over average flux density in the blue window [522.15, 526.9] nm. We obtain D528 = 1.07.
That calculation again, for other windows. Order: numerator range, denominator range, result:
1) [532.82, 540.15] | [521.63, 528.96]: 1.12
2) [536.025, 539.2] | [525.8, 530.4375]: 1.17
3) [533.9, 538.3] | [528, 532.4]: 1.02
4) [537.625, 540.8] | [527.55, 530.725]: 1.05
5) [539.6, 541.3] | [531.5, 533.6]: 1.00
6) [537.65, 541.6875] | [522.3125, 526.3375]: 1.09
